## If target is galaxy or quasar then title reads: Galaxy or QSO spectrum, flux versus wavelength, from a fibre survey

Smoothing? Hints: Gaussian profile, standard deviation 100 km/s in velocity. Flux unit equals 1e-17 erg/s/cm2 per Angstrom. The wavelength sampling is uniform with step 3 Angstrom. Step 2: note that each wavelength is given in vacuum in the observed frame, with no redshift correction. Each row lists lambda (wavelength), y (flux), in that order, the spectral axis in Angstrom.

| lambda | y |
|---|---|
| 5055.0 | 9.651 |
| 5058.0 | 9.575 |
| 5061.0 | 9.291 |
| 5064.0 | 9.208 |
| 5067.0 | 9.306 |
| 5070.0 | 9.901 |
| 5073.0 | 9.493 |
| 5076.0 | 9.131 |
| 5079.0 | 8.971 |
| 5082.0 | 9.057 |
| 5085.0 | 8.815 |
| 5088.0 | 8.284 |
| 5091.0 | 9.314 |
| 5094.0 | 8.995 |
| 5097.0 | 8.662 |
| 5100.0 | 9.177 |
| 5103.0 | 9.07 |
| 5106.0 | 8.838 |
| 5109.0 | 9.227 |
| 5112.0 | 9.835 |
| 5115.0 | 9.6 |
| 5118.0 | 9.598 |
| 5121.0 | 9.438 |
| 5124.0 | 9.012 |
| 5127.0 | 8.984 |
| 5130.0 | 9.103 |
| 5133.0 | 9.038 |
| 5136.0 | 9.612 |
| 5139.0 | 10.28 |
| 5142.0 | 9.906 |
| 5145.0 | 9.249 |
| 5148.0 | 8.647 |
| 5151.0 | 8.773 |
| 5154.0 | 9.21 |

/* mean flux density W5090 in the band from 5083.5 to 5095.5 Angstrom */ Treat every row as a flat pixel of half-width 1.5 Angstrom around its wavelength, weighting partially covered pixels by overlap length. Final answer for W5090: 8.85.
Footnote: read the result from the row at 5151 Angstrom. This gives 8.773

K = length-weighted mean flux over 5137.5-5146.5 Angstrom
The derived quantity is 9.81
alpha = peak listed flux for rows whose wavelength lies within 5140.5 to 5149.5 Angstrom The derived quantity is 9.906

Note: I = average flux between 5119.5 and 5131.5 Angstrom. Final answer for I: 9.13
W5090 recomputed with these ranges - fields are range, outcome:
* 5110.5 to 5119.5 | 9.68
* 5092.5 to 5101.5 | 8.94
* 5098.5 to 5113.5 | 9.23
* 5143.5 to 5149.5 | 8.95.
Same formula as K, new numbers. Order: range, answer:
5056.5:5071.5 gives 9.46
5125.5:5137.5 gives 9.18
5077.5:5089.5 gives 8.78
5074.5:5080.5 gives 9.05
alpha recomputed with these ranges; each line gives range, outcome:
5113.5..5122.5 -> 9.6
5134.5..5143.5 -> 10.28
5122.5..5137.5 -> 9.612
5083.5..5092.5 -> 9.314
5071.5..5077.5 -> 9.493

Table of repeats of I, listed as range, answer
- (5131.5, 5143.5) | 9.71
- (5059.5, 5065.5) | 9.25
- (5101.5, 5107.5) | 8.95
